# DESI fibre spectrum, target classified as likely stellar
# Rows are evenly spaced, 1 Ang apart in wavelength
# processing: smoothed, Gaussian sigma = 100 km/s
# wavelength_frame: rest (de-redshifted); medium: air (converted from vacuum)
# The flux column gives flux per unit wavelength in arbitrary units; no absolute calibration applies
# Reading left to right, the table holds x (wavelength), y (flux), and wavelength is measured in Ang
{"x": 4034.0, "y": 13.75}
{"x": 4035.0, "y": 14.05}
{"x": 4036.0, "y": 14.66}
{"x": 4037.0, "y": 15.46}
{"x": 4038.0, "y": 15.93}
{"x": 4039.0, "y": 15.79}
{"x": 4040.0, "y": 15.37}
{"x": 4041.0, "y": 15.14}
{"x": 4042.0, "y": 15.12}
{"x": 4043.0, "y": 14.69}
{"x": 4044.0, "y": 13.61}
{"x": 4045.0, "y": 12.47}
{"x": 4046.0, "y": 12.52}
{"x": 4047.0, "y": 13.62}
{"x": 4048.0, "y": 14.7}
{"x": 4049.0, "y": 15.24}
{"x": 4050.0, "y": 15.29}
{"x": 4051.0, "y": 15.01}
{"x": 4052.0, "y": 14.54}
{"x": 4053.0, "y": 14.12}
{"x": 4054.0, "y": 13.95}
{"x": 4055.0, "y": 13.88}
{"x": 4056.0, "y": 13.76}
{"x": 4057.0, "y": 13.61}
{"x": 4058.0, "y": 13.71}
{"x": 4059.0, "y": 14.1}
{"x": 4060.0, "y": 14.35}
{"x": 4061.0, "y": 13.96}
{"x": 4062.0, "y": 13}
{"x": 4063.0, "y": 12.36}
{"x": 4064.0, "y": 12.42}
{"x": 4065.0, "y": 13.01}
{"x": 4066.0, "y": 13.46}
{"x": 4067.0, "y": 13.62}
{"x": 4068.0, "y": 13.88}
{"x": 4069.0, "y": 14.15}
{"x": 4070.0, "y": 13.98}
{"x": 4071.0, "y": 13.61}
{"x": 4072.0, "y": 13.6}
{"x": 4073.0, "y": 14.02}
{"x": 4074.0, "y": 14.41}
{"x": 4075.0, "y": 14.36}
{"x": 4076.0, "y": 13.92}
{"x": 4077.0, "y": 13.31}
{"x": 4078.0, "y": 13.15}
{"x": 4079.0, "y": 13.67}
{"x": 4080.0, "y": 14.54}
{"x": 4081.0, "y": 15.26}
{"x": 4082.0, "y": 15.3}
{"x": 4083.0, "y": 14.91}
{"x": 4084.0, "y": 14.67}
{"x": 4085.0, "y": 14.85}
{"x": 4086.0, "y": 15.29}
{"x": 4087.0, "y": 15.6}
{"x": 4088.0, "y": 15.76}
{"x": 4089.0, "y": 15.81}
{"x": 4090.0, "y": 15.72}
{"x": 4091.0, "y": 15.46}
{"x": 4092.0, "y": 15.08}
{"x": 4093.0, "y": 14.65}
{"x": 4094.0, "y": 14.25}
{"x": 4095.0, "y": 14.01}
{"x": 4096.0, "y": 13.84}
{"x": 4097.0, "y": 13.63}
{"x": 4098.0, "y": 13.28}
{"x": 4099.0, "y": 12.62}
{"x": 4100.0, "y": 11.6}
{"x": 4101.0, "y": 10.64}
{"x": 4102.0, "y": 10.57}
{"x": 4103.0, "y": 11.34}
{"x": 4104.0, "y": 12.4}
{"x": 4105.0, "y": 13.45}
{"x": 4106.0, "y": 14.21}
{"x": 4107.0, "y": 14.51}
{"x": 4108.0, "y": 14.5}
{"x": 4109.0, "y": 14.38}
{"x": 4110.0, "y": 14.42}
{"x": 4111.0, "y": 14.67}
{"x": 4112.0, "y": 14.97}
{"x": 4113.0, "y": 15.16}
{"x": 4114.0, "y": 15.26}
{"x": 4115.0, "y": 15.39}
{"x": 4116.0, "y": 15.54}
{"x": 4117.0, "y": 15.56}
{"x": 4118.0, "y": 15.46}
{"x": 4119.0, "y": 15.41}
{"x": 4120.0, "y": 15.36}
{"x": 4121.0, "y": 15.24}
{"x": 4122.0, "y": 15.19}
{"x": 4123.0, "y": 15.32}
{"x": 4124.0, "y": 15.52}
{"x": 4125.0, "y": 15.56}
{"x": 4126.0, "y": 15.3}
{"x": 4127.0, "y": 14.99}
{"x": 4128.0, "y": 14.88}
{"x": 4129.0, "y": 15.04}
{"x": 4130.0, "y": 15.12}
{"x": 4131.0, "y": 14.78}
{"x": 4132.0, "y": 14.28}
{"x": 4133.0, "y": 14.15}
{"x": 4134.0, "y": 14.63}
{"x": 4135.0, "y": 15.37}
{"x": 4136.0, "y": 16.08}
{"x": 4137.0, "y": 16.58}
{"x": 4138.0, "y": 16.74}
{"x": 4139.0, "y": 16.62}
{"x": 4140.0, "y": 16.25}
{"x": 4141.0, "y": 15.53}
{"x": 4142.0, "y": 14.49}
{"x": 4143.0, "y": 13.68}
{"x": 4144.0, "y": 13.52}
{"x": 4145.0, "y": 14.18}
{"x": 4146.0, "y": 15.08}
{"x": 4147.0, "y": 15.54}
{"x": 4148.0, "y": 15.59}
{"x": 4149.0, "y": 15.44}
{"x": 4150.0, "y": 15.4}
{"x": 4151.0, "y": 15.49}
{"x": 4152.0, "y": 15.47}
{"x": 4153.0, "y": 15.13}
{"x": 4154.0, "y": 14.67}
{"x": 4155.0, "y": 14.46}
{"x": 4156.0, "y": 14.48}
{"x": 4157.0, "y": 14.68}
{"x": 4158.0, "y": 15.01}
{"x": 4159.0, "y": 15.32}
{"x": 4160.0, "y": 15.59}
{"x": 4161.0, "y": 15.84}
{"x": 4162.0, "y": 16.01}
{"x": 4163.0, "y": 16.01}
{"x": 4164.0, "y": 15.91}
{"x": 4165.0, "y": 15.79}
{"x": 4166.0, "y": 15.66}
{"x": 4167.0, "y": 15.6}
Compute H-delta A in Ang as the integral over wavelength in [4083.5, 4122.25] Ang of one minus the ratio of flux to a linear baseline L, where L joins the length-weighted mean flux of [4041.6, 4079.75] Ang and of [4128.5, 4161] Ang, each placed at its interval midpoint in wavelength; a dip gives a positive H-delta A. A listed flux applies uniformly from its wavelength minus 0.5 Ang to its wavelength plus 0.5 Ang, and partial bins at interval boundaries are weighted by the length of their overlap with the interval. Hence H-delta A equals 0.4 Ang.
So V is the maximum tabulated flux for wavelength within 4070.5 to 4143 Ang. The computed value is 16.74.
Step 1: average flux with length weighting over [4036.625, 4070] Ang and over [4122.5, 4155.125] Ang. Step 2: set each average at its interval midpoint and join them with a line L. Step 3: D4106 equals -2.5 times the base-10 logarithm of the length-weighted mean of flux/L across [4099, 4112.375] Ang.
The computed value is 0.13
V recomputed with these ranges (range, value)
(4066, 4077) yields 14.41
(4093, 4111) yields 14.67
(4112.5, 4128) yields 15.56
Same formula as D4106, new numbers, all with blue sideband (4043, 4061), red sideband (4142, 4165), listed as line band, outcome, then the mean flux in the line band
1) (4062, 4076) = 0.05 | 13.6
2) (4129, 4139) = -0.03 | 15.4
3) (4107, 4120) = -0.03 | 15.1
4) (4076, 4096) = -0.03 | 14.8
